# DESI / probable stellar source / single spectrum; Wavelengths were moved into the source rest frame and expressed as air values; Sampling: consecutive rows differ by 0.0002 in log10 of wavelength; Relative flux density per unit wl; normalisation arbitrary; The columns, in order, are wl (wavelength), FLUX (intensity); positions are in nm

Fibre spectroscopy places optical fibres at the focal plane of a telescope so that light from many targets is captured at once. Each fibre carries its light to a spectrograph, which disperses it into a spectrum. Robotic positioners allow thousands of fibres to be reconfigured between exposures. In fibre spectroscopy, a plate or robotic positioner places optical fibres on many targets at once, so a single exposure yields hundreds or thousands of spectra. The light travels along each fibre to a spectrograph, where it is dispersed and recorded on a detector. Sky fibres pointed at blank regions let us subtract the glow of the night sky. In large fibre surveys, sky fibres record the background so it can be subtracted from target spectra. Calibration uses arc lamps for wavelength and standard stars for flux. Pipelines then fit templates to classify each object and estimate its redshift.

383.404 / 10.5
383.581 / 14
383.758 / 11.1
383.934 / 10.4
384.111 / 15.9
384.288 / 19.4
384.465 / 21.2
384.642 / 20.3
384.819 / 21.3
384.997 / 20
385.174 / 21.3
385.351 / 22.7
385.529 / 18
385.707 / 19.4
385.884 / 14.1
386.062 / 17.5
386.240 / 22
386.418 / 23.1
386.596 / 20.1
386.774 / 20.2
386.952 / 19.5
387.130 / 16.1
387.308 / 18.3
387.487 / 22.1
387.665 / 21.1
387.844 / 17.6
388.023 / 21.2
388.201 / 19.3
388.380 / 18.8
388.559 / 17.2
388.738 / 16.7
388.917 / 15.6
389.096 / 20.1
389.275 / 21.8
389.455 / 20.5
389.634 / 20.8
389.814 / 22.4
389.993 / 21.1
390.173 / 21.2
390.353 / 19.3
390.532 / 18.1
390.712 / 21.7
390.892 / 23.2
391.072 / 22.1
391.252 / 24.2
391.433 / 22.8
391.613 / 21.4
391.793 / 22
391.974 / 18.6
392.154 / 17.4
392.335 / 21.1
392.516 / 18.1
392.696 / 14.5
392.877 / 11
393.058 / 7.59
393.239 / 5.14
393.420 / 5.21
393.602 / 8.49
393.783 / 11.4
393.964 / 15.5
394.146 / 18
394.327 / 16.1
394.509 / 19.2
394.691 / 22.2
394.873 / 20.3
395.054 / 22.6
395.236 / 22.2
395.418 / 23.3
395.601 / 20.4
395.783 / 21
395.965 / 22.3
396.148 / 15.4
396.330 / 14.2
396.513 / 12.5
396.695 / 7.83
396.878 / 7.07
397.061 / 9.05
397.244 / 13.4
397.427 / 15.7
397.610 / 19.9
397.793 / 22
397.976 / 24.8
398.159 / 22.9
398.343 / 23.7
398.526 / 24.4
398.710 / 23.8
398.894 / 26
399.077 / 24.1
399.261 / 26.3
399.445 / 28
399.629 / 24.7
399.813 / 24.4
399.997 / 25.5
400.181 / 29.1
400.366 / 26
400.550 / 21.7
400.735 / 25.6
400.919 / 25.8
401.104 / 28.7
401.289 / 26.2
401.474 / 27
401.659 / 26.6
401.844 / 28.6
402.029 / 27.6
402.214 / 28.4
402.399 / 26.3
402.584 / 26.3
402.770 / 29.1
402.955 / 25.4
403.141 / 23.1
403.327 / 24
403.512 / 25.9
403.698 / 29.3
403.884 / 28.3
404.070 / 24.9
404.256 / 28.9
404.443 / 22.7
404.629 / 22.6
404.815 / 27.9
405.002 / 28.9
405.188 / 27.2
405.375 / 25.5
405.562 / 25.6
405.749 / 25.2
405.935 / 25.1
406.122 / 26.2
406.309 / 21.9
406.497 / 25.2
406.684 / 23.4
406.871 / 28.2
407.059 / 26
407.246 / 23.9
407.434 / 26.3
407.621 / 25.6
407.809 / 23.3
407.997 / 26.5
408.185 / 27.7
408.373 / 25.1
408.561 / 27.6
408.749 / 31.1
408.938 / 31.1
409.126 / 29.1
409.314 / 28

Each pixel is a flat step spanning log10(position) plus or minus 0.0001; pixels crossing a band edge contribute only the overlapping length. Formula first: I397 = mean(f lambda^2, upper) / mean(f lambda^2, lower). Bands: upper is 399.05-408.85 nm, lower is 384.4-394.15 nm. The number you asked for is 1.5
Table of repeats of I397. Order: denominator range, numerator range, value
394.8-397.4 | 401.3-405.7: 1.67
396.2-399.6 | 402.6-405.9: 1.40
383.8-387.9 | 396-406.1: 1.34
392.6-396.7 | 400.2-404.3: 1.76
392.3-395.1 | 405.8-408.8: 1.89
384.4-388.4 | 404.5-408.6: 1.43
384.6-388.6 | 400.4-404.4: 1.46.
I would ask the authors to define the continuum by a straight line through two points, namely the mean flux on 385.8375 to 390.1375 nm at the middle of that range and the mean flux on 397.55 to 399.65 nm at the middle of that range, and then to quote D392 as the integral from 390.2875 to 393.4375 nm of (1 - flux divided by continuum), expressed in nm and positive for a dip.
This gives 0.52 nm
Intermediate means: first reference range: 19.5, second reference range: 24.3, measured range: 17.7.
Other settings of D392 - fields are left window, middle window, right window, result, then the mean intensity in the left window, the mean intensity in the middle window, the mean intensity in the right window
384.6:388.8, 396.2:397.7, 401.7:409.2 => 0.69 nm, 19.5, 12.5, 26.4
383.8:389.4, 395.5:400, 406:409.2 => 0.61 nm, 19.1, 19.9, 26.3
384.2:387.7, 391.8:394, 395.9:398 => 0.49 nm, 19.9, 13.1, 15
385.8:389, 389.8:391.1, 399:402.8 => -0.02 nm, 18.9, 21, 26.4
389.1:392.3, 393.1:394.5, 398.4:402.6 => 0.68 nm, 21.1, 11.7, 26.1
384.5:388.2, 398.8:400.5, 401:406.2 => -0.06 nm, 19.8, 25.9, 26.5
